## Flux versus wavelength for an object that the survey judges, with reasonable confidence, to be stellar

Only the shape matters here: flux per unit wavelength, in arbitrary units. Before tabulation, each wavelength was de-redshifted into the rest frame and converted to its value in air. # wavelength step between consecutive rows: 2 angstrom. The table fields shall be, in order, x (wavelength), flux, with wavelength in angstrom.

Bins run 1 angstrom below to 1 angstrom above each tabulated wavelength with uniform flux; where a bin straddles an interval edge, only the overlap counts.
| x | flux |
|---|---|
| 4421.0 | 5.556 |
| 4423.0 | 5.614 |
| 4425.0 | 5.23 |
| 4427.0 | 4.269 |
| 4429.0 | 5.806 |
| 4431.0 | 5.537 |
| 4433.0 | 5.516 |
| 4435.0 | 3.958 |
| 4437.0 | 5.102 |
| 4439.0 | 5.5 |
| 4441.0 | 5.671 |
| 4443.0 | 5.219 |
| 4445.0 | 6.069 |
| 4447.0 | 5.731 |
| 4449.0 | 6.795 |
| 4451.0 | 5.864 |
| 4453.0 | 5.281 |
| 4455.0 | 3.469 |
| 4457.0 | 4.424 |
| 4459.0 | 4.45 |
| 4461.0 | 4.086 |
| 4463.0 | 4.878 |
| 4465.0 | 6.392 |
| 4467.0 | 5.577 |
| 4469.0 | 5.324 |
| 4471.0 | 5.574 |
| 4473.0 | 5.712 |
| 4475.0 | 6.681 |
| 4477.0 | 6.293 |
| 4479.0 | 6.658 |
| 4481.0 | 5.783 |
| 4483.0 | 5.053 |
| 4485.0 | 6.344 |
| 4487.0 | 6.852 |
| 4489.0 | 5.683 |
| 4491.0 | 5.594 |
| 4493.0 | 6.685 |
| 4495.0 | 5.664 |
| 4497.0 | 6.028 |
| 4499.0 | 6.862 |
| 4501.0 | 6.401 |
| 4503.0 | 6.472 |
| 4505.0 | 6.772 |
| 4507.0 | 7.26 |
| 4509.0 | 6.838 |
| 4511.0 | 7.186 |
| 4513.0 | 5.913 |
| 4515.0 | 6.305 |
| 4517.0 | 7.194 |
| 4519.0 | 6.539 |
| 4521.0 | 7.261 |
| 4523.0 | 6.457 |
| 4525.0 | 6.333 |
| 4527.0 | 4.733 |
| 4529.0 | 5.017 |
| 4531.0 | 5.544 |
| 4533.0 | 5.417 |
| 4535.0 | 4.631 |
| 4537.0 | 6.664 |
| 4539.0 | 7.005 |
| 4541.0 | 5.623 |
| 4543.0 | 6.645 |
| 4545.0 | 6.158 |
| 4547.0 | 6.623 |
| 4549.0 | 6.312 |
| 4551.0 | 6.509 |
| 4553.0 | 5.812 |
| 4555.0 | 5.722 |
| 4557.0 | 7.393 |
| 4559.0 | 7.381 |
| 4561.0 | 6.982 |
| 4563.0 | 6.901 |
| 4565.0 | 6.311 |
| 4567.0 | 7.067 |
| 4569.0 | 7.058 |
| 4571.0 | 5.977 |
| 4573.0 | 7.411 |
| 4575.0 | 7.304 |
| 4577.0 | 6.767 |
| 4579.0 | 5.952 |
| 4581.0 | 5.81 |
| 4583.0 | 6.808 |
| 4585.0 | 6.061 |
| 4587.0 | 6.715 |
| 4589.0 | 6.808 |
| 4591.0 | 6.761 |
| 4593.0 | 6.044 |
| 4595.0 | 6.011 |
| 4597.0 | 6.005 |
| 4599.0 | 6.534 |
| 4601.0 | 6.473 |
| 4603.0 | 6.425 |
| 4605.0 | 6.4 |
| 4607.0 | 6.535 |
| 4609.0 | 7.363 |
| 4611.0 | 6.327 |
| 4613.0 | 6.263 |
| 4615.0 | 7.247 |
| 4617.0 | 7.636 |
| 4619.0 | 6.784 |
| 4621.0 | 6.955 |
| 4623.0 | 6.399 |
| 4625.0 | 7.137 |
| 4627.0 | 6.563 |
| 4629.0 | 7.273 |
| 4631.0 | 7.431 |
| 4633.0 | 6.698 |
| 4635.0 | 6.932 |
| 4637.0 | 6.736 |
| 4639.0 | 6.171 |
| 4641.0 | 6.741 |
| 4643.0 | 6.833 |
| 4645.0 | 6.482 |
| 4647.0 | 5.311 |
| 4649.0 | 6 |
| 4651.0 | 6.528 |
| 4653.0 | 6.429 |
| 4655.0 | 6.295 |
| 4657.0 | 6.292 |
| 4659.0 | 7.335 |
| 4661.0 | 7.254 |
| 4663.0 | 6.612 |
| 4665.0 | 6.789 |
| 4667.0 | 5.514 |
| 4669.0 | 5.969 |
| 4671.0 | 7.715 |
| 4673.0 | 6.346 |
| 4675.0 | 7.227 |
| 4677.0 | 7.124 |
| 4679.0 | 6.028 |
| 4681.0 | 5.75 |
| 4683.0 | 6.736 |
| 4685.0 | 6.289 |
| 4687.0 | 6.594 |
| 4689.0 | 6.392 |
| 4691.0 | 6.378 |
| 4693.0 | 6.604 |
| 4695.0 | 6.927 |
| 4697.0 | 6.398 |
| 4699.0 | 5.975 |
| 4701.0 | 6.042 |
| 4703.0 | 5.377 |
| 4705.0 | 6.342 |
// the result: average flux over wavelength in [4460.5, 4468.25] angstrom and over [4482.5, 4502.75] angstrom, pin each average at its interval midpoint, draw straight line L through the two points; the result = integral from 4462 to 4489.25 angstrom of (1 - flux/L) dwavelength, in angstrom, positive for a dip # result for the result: -1.32 angstrom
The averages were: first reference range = 5.31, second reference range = 6.16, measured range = 5.92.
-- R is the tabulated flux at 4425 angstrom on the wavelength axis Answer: 5.23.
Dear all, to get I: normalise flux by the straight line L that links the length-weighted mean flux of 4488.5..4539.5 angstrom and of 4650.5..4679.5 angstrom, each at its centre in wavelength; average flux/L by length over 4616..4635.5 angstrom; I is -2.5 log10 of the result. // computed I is -0.07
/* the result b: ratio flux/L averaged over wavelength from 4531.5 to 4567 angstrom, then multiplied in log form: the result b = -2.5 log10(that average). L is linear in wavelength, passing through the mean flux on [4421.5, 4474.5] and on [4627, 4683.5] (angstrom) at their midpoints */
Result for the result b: -0.08 mag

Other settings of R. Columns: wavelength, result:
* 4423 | 5.614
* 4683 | 6.736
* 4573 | 7.411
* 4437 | 5.102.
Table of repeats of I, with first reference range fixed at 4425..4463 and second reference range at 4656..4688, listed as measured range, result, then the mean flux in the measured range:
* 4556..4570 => -0.187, 7.01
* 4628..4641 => -0.083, 6.86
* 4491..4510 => -0.180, 6.5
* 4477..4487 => -0.131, 6.08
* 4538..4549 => -0.111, 6.4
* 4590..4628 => -0.072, 6.62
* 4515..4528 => -0.139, 6.41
